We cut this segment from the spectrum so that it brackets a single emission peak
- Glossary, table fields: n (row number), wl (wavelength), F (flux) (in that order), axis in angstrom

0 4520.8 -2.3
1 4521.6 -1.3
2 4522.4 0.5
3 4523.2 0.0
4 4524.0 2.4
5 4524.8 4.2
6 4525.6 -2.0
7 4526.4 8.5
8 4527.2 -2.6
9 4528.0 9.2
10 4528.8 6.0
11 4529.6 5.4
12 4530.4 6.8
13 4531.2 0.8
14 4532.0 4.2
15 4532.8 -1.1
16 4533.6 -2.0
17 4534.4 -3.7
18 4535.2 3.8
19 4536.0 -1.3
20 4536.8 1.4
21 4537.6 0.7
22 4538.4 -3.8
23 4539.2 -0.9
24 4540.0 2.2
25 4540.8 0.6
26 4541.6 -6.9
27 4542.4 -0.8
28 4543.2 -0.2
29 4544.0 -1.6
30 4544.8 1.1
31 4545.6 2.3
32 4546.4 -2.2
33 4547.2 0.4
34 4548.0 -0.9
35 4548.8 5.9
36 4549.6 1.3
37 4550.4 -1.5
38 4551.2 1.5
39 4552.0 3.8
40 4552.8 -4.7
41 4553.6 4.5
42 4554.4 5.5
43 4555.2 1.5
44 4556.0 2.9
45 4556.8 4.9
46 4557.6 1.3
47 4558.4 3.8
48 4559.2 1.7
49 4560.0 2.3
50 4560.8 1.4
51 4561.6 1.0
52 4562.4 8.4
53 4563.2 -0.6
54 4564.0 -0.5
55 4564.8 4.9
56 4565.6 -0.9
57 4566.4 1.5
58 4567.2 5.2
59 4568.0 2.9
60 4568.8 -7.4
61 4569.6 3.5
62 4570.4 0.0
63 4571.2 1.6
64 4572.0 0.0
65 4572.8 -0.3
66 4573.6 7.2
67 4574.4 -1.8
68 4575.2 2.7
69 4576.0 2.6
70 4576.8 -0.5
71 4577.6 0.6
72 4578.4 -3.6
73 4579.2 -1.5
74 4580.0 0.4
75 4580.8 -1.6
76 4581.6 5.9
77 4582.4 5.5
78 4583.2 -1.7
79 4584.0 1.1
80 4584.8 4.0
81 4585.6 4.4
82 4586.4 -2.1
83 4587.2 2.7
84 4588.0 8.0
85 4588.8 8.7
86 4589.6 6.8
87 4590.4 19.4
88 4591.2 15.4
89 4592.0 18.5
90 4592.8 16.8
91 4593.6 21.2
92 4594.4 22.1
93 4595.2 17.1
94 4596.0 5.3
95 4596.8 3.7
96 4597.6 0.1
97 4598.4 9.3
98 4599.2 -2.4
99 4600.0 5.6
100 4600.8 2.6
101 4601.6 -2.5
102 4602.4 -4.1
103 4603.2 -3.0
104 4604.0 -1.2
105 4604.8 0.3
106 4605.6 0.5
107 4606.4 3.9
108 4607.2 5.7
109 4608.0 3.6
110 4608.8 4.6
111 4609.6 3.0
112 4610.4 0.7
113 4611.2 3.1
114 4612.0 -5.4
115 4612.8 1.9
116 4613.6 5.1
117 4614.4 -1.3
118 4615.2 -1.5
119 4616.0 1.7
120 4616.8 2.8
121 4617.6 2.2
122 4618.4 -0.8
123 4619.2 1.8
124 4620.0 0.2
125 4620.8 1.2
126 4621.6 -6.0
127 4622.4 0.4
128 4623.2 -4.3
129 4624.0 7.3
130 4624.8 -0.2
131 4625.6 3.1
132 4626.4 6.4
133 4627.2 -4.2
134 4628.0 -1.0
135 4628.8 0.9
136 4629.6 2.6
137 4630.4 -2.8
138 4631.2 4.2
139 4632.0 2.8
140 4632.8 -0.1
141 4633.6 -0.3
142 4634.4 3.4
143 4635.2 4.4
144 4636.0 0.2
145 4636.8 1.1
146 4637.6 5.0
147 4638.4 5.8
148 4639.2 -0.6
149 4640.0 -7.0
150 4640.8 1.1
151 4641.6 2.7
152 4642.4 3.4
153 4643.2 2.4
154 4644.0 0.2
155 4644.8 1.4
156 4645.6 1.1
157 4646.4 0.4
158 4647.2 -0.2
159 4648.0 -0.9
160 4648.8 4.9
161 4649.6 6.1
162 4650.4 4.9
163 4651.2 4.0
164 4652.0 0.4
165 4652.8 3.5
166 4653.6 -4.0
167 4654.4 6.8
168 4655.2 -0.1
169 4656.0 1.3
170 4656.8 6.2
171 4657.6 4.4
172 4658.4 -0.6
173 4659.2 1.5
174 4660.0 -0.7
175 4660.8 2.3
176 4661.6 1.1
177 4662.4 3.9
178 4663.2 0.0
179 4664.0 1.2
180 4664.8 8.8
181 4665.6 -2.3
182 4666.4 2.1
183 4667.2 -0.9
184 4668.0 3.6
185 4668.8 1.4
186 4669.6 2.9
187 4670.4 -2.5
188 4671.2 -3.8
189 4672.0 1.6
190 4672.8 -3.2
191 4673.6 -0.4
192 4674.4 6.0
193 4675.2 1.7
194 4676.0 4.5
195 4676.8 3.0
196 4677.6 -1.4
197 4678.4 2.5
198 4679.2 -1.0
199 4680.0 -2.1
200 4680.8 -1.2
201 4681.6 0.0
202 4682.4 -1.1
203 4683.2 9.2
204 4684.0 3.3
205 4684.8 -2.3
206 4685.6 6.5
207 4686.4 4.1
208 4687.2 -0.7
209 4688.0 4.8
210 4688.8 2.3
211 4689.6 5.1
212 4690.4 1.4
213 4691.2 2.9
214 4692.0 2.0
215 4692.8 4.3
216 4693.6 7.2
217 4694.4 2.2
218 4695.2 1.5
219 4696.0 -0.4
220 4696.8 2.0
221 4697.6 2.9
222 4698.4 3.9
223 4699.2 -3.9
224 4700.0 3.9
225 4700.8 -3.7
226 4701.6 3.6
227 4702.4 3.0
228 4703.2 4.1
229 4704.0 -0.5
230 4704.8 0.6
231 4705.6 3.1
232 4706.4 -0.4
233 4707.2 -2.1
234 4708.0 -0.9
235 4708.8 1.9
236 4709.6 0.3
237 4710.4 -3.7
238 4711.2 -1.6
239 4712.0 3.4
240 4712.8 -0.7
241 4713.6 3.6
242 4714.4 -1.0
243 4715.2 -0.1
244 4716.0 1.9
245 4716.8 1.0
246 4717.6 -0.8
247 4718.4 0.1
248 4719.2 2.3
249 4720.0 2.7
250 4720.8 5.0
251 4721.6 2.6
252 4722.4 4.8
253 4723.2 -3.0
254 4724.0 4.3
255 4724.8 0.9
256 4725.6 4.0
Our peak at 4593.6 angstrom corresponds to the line [O II] 3727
